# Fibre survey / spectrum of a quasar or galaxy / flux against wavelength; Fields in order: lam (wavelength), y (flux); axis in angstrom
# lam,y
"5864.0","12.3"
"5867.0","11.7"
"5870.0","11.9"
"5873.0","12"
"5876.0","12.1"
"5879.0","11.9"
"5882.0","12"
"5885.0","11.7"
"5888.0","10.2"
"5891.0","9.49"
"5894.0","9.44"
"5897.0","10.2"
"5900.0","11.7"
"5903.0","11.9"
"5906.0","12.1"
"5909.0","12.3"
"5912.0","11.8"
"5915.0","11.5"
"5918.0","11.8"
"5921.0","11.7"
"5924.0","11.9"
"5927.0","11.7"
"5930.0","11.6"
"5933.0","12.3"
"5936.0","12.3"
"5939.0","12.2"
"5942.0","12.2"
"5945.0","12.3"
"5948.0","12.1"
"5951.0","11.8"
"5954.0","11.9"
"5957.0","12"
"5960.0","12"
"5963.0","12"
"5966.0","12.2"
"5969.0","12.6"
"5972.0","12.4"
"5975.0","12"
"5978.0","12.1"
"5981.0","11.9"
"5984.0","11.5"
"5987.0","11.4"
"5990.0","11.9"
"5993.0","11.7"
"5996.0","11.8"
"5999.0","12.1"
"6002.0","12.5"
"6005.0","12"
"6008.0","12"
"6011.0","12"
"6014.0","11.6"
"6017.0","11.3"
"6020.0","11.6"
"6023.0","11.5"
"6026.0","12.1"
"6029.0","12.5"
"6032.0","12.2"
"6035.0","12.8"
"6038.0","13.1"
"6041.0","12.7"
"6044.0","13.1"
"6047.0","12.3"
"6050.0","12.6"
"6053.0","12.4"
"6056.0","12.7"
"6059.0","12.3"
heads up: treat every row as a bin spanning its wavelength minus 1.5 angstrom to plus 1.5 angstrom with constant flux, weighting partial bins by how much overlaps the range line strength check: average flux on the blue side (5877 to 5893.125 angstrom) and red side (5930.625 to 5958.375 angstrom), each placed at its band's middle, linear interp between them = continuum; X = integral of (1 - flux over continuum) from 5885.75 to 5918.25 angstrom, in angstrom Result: 0.6 angstrom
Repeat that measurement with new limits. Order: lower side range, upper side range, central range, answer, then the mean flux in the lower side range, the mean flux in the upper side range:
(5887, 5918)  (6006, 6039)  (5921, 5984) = -3.0 angstrom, 11.1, 12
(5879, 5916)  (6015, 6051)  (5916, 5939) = -0.9 angstrom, 11.2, 12.3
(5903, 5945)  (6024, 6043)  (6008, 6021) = 0.8 angstrom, 12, 12.6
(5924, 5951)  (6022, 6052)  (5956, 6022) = 1.9 angstrom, 12.1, 12.5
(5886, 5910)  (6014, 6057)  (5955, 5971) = -0.8 angstrom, 10.9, 12.3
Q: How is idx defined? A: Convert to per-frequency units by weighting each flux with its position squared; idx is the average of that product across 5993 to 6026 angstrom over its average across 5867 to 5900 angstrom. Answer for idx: 1.11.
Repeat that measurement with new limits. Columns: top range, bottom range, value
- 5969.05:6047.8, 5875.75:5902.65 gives 1.15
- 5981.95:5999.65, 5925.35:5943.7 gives 0.99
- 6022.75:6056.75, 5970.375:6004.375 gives 1.07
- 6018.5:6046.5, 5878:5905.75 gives 1.18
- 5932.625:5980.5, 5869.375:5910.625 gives 1.09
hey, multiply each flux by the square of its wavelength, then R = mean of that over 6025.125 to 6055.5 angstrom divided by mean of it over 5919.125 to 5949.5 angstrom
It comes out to 1.1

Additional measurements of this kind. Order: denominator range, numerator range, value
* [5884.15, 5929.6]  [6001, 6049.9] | 1.12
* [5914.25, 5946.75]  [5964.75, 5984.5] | 1.03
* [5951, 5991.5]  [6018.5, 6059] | 1.06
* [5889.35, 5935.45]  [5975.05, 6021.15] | 1.06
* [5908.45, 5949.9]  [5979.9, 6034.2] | 1.02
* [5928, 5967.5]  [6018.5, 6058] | 1.06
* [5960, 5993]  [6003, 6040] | 1.02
